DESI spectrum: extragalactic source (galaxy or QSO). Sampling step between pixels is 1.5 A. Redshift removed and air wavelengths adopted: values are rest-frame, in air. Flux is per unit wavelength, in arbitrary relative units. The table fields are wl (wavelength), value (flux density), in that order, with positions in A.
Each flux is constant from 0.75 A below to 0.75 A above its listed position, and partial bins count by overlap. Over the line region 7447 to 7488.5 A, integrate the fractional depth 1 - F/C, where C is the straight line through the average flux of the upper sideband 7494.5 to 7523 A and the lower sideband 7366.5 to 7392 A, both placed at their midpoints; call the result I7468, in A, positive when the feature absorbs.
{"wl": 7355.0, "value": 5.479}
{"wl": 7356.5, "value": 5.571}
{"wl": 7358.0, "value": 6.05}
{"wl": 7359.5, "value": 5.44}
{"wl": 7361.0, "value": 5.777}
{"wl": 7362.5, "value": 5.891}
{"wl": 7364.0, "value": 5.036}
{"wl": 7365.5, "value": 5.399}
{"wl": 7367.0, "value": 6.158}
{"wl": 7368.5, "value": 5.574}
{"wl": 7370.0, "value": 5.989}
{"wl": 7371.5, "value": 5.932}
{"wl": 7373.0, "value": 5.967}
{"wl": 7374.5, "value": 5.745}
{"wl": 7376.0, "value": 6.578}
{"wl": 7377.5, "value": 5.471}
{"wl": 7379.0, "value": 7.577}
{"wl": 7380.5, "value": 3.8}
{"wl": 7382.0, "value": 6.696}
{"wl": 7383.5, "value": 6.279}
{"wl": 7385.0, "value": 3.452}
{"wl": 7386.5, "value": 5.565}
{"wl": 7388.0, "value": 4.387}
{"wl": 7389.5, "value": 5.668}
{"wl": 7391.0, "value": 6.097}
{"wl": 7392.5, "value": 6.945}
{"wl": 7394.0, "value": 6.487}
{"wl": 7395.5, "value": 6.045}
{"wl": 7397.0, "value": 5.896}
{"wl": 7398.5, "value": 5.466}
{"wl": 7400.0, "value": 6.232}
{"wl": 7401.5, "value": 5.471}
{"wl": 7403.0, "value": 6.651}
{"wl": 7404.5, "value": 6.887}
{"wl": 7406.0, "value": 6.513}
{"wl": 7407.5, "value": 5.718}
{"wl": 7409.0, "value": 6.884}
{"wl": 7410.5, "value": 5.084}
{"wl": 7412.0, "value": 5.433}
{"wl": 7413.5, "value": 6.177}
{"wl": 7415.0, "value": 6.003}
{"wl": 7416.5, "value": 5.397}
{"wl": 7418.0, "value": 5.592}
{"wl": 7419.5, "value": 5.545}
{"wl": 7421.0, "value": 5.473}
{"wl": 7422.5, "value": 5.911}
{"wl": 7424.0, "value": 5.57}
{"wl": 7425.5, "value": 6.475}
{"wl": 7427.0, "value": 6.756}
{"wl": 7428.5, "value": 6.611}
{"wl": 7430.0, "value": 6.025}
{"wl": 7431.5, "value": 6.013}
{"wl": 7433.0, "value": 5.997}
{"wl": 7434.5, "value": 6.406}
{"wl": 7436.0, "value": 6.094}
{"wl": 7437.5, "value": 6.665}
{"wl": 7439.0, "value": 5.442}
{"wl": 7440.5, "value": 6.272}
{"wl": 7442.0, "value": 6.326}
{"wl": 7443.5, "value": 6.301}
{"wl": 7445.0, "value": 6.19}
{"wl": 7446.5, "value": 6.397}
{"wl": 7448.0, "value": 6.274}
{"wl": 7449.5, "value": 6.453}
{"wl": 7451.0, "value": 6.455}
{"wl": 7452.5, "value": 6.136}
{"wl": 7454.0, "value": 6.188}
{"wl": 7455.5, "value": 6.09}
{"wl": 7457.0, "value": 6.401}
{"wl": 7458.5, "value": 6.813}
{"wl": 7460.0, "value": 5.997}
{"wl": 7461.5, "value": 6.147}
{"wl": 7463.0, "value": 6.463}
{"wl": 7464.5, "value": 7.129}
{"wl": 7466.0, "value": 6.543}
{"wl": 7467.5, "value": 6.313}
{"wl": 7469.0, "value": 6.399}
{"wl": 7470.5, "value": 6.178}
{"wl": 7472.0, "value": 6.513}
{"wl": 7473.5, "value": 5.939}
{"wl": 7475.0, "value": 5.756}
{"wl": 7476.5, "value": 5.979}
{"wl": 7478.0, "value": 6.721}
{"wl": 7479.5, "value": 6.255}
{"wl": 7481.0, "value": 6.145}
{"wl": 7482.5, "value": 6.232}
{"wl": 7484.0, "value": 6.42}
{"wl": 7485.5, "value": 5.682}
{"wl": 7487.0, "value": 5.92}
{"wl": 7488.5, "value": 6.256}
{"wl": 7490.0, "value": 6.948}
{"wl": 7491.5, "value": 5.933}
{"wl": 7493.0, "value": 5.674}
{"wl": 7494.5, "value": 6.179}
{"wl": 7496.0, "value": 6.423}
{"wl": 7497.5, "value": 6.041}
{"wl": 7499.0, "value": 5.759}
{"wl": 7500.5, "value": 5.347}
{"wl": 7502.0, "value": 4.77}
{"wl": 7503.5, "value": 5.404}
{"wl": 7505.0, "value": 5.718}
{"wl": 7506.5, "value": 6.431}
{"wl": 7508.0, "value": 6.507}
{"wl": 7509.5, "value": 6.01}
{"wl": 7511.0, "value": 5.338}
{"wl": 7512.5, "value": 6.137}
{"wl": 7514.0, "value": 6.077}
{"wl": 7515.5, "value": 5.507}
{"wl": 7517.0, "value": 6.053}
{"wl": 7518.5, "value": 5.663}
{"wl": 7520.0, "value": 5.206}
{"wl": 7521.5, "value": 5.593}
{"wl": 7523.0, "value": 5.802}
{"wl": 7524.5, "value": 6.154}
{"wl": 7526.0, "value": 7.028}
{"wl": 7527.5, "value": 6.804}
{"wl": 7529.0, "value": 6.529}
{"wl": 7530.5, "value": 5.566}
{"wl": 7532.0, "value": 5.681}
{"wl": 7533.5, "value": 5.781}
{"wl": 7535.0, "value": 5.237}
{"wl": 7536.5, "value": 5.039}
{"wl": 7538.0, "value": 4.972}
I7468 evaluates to -3.7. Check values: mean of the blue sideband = 5.71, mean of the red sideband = 5.79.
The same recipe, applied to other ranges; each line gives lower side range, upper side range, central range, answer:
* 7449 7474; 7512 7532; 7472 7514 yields 1.1 A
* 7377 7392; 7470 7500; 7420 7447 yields -1.5 A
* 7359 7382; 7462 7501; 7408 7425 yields 0.6 A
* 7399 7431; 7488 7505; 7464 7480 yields -1.1 A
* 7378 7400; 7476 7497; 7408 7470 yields -1.9 A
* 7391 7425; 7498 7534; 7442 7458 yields -1.0 A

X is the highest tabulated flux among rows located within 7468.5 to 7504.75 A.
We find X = 6.948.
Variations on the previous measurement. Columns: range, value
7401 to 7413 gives 6.887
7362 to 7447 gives 7.577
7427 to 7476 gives 7.129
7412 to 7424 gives 6.177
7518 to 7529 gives 7.028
